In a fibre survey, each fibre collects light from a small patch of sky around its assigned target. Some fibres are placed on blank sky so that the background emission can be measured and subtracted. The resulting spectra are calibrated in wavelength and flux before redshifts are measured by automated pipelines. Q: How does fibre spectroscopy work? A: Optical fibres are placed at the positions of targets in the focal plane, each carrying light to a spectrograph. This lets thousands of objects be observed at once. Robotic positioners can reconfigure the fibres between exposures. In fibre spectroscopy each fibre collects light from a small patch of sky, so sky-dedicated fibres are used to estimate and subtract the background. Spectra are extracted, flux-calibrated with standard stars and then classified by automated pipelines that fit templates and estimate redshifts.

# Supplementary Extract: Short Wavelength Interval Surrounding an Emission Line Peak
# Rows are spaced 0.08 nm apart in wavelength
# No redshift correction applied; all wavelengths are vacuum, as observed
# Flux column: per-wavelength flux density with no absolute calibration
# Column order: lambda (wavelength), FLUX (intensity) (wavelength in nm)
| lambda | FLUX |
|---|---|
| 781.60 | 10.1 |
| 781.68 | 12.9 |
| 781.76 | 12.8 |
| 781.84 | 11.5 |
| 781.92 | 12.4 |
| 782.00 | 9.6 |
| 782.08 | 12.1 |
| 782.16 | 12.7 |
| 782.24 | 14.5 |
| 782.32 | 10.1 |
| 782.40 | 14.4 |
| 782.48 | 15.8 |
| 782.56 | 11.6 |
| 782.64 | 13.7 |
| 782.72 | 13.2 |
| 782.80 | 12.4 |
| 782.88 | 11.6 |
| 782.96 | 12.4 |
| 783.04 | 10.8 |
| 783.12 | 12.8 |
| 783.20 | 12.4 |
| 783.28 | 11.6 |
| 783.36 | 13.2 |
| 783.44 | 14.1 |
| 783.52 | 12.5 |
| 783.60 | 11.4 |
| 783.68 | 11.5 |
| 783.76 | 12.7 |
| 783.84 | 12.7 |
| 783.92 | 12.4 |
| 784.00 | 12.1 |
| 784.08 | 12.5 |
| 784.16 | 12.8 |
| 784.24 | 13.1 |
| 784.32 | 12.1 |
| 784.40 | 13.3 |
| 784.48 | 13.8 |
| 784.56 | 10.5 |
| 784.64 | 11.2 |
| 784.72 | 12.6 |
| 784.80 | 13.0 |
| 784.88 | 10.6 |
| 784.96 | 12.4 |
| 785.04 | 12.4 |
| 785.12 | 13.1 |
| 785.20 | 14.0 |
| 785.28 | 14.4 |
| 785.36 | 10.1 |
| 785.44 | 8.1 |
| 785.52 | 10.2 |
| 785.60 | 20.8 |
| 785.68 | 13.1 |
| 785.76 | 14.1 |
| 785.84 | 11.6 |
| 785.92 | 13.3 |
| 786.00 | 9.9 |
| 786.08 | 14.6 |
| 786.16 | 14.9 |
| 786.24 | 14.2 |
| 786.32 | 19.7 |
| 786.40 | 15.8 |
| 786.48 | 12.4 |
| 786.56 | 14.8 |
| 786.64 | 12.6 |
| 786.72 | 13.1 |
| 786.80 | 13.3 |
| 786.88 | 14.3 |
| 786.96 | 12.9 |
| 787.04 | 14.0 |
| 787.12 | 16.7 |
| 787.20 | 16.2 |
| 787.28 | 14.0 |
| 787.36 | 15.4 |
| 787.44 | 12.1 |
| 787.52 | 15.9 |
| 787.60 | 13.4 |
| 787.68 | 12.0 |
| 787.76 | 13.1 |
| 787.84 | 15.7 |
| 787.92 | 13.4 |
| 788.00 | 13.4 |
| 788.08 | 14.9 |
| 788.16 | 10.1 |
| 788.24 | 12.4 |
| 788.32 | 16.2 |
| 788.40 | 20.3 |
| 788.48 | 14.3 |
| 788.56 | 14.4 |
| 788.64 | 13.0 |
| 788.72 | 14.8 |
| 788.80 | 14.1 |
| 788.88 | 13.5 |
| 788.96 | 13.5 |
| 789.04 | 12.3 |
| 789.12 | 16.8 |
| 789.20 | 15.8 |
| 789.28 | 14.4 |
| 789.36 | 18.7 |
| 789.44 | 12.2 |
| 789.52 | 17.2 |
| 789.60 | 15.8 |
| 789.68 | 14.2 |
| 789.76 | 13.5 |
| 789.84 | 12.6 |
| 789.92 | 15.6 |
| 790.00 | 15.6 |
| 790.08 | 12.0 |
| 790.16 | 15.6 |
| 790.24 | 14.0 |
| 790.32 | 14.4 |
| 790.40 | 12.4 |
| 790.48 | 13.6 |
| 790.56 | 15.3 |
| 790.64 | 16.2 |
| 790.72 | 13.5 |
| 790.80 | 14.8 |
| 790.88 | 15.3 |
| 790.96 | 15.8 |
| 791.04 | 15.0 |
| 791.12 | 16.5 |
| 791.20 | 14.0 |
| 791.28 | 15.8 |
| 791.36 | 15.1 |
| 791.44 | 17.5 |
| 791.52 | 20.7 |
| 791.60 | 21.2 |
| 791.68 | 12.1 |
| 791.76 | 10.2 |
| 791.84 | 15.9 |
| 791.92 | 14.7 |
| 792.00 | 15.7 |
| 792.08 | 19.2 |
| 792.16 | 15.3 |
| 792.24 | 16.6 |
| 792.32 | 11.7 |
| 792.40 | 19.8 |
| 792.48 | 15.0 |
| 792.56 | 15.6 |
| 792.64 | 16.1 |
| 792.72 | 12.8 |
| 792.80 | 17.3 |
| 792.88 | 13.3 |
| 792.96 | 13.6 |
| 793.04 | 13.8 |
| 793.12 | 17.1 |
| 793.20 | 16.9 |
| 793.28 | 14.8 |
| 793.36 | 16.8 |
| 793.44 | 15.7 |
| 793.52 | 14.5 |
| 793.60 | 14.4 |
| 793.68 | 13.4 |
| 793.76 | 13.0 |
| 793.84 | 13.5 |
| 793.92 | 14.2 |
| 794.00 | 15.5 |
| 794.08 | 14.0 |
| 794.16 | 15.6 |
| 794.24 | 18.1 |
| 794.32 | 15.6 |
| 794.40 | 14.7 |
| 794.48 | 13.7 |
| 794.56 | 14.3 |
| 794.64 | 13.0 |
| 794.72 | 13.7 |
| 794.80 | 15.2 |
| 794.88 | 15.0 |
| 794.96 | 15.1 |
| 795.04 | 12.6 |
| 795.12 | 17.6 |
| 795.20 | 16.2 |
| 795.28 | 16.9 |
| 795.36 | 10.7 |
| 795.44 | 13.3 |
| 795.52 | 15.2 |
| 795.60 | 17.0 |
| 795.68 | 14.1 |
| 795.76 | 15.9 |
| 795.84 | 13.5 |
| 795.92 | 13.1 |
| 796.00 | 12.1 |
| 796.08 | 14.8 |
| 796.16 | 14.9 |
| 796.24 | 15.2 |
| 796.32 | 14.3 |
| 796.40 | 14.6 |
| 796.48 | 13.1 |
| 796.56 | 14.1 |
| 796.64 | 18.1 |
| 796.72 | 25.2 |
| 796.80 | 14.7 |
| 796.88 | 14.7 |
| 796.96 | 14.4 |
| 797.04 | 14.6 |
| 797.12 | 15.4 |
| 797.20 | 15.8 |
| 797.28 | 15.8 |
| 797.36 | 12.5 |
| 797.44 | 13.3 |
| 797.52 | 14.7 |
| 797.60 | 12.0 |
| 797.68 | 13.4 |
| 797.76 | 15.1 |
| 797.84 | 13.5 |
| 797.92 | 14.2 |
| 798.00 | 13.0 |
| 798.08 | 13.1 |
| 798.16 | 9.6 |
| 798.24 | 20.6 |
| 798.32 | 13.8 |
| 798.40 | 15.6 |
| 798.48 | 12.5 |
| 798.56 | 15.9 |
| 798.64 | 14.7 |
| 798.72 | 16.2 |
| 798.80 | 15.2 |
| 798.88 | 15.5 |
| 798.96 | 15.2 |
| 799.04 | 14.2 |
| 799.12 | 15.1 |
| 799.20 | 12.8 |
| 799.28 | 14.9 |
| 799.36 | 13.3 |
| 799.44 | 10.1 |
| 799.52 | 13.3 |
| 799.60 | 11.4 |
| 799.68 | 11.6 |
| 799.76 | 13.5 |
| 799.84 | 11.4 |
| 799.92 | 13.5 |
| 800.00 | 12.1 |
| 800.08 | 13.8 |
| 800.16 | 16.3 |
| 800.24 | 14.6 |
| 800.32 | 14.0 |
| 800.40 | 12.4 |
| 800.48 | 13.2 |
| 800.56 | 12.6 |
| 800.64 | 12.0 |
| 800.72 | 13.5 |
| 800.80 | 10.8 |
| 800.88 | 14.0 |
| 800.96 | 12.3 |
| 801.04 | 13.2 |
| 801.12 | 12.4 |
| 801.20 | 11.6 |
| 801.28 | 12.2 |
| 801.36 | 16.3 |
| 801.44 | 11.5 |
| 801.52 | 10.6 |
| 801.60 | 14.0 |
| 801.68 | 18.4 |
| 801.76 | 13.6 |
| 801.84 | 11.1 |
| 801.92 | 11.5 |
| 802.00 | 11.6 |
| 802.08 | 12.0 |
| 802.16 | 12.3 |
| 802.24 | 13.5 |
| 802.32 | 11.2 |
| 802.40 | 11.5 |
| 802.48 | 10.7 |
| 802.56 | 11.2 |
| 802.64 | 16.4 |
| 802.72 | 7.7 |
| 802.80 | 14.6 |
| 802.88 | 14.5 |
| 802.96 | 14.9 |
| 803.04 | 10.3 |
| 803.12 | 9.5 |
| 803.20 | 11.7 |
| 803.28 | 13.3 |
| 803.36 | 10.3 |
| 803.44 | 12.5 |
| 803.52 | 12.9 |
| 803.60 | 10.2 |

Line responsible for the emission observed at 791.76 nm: Mg II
